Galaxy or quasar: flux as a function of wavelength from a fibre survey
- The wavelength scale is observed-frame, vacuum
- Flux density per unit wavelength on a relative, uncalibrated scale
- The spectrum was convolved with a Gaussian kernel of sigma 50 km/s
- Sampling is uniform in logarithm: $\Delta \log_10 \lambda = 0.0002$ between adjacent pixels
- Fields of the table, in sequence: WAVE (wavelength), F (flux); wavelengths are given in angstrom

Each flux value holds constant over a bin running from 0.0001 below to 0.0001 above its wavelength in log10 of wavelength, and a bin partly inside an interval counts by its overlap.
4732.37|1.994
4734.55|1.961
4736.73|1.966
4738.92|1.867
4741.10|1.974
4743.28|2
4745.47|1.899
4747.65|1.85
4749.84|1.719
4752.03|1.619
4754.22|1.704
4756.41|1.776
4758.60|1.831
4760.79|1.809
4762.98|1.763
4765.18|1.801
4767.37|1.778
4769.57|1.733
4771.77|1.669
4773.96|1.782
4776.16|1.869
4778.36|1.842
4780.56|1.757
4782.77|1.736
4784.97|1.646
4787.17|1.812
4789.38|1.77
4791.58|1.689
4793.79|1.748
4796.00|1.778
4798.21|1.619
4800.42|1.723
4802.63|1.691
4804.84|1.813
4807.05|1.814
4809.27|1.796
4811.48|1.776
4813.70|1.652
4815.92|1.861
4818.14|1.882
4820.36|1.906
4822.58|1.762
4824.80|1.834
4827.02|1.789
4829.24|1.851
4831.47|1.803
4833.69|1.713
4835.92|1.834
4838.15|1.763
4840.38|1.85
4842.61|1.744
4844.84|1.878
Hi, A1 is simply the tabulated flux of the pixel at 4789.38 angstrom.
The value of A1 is 1.77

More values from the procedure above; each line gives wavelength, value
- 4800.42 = 1.723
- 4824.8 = 1.834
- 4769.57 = 1.733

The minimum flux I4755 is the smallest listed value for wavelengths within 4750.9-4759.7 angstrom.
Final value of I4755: 1.619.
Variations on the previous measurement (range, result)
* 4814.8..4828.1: 1.762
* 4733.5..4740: 1.867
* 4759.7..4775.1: 1.669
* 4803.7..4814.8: 1.652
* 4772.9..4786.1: 1.646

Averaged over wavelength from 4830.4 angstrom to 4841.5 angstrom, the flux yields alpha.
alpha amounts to 1.79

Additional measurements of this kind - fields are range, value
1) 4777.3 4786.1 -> 1.75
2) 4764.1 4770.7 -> 1.77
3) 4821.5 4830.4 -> 1.81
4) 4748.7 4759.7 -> 1.73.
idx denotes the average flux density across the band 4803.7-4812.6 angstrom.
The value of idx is 1.8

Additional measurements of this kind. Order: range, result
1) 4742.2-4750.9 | 1.87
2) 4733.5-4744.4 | 1.95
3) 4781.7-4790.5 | 1.74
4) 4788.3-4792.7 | 1.73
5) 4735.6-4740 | 1.91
